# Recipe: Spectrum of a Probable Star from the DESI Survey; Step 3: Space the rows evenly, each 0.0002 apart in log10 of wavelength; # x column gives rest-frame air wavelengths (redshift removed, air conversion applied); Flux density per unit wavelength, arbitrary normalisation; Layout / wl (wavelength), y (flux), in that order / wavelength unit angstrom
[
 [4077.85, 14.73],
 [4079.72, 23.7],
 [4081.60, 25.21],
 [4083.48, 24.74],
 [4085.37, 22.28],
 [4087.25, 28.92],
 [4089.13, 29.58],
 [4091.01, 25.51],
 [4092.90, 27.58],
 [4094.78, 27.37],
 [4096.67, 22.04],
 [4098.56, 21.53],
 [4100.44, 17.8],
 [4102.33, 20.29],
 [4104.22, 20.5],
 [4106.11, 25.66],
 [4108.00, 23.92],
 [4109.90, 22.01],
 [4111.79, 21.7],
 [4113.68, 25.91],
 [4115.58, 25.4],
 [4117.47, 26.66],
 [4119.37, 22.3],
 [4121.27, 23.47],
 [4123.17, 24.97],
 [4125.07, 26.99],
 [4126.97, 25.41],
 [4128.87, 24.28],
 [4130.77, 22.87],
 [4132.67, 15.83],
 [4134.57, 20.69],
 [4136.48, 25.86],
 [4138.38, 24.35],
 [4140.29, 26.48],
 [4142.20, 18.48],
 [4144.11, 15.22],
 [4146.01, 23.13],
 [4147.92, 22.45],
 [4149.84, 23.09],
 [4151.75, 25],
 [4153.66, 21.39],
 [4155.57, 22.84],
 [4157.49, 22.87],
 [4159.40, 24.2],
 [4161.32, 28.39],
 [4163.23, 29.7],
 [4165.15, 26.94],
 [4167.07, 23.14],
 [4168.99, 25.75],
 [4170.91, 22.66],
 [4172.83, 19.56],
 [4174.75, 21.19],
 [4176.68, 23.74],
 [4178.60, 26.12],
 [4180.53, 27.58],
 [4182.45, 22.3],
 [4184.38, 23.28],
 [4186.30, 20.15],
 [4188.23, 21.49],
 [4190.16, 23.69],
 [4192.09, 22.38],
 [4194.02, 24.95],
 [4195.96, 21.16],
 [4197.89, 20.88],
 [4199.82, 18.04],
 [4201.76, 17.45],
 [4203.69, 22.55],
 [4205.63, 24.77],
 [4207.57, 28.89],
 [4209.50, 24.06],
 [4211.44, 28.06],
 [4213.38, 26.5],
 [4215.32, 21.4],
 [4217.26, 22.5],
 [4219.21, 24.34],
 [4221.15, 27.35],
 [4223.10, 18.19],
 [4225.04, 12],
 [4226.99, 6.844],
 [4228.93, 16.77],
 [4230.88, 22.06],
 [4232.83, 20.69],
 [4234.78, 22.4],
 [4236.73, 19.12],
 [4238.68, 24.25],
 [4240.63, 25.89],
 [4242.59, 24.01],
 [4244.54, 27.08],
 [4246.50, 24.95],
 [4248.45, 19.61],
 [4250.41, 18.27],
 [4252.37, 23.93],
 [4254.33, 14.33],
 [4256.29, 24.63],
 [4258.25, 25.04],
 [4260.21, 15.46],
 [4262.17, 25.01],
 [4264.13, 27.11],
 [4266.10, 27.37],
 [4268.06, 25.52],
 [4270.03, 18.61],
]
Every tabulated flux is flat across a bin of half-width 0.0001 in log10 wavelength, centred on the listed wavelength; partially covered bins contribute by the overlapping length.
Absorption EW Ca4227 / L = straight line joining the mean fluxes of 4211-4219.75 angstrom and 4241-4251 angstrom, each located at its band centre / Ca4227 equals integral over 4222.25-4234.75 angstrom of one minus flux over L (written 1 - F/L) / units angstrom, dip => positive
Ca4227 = 3.81 angstrom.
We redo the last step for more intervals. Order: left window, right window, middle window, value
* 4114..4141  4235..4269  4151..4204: 0.9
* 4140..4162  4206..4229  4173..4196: -1.0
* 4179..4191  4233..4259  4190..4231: 2.5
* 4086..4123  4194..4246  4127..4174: 0.1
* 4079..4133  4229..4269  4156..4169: -1.2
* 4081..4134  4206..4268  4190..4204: 1.0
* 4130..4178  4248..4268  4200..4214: -0.9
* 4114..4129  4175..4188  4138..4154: 1.5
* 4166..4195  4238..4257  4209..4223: -1.0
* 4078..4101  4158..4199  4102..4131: 0.3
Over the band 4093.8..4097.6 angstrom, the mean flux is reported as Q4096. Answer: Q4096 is 24.8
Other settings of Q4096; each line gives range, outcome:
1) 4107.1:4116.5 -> 23.8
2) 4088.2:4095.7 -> 27.5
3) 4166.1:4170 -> 24.4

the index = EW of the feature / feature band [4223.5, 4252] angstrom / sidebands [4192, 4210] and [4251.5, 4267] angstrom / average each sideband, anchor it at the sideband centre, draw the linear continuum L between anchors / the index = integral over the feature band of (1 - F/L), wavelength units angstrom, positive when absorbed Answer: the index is 3.00 angstrom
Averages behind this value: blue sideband 22.5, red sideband 22.8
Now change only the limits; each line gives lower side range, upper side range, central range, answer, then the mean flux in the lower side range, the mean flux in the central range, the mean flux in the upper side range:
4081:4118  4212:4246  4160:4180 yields -1.85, 24.2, 24.8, 21.4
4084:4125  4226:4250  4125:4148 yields 1.10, 24.1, 22.3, 21.1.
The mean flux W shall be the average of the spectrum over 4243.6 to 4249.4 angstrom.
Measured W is 23.9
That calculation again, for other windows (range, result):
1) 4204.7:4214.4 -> 26.5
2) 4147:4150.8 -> 22.7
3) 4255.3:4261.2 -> 21.7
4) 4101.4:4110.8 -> 22.5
